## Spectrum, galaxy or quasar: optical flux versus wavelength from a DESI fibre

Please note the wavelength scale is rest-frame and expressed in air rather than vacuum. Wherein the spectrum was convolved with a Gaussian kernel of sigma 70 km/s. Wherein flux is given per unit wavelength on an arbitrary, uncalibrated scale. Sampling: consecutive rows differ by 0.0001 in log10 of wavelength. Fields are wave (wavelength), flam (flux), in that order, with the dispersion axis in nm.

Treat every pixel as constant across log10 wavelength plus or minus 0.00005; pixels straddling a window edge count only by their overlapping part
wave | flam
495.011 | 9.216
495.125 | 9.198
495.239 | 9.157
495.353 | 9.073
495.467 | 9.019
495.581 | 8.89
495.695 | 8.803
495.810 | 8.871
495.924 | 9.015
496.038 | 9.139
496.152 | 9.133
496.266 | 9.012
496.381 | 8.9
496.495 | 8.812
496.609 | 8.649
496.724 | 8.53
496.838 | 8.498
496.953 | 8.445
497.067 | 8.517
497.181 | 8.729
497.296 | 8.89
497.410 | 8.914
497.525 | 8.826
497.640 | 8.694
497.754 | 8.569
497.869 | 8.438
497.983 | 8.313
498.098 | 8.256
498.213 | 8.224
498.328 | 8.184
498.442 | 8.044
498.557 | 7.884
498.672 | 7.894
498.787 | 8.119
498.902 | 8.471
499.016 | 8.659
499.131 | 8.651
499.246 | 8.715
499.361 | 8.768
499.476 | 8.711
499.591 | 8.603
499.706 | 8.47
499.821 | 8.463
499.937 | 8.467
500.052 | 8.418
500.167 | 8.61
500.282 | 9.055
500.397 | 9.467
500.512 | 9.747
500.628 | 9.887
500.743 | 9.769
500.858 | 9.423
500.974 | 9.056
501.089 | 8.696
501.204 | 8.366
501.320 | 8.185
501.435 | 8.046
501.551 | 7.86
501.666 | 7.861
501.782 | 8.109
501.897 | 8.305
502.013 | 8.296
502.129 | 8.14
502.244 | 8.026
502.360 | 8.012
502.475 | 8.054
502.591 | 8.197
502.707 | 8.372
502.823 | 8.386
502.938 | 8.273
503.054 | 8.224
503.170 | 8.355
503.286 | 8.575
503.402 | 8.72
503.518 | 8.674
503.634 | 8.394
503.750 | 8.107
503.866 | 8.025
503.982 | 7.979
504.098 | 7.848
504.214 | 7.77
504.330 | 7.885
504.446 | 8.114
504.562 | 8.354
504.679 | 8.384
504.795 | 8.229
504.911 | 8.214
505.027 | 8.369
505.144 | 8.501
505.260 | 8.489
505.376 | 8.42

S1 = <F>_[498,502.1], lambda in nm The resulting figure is 8.56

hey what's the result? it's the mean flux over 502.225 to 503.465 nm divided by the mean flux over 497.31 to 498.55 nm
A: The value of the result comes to 1.0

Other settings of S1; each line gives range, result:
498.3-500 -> 8.41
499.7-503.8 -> 8.53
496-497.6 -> 8.78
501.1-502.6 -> 8.13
